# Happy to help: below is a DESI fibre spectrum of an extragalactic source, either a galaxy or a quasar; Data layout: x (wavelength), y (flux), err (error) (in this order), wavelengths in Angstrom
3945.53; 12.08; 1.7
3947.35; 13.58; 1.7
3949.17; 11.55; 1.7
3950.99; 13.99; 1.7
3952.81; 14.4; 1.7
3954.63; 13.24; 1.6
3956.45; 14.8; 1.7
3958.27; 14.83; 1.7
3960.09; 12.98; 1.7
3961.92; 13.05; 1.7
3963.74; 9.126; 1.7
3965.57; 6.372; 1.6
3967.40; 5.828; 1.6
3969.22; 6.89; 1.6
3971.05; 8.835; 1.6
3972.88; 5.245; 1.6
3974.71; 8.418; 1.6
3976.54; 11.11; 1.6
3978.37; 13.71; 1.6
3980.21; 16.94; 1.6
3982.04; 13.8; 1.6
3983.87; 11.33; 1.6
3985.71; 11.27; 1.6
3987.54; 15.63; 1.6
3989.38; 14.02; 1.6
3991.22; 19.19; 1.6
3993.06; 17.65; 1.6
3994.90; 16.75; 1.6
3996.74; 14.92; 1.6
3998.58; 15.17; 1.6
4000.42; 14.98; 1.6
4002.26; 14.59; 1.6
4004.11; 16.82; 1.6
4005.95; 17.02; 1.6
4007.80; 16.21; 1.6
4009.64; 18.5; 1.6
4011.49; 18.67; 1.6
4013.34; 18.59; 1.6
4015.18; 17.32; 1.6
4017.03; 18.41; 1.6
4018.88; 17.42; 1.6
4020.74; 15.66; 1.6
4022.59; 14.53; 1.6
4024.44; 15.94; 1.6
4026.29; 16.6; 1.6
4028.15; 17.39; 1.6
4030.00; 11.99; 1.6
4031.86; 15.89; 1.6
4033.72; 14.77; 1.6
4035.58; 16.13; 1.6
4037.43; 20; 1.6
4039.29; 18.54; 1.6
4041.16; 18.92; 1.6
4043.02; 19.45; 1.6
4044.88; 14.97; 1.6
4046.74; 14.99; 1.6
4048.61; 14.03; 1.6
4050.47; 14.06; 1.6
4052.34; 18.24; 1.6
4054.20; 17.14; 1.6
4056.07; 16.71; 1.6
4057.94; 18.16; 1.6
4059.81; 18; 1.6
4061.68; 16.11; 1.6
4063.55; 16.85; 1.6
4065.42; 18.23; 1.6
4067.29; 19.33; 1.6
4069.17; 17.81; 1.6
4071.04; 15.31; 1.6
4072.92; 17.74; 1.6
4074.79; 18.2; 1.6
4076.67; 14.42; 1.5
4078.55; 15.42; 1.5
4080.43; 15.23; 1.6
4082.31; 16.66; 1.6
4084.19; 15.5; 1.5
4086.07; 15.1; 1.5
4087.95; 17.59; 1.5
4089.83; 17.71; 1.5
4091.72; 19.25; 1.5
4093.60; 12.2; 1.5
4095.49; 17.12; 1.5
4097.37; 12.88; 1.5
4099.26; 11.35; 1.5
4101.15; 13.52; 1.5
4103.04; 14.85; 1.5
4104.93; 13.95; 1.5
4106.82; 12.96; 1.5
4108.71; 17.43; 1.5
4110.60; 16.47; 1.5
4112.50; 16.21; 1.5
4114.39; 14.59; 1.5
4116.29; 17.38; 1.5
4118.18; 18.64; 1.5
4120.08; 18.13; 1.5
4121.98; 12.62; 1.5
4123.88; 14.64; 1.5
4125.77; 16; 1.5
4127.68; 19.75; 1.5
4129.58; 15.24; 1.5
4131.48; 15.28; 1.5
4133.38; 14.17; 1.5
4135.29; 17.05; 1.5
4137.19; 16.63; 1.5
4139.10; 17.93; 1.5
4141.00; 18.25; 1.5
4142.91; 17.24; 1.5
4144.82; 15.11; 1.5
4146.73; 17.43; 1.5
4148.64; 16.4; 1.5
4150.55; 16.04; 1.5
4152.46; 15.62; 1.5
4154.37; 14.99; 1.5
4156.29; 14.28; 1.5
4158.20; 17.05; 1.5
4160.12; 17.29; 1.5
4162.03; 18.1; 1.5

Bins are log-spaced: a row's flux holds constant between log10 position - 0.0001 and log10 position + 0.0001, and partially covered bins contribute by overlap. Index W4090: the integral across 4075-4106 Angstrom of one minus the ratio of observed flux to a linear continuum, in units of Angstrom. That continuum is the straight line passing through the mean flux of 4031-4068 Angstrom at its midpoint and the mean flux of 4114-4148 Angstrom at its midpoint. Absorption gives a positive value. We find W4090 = 2.81 Angstrom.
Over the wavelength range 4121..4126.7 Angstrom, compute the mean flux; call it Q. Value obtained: 14.4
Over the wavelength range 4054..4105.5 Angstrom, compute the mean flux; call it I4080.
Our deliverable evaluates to 16.2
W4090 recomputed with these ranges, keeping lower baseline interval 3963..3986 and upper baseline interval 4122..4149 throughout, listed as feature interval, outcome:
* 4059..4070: -3.4 Angstrom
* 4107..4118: -0.6 Angstrom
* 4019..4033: -4.2 Angstrom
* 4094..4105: 0.8 Angstrom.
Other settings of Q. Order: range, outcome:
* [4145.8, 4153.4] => 16.4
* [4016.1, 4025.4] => 16.4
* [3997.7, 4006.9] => 15.7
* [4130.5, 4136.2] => 15.5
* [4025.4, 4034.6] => 15.3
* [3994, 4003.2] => 15.3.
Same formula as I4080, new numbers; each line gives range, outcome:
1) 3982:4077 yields 16.5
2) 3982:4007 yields 15.3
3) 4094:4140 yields 15.6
